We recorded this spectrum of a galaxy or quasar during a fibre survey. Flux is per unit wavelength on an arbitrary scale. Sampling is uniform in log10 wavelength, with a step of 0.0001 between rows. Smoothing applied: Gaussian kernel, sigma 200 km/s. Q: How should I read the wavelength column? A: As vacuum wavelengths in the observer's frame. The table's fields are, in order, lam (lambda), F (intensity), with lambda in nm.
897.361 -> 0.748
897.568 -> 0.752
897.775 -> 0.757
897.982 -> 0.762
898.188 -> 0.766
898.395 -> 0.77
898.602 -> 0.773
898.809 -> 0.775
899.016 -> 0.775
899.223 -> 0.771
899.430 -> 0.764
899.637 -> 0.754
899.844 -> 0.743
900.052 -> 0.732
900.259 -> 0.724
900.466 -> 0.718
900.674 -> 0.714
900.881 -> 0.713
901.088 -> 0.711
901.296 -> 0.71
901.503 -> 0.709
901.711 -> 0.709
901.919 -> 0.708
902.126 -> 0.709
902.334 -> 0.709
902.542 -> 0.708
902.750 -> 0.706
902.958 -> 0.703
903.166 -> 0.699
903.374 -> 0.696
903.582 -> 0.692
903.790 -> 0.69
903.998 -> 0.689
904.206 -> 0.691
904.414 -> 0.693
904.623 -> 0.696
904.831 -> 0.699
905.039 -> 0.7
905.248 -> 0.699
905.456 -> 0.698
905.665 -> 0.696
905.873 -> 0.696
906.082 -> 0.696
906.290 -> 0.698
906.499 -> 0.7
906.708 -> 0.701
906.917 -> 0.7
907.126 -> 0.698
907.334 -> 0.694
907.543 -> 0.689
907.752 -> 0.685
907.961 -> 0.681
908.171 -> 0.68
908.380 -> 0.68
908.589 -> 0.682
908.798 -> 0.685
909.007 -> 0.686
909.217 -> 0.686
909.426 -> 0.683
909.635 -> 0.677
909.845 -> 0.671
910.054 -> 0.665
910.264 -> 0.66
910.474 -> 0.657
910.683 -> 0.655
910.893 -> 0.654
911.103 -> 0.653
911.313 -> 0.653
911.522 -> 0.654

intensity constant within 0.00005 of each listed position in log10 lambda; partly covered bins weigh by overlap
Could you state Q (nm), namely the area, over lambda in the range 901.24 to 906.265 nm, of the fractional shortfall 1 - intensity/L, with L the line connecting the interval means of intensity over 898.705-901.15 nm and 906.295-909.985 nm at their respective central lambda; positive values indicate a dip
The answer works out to 0.11 nm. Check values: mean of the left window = 0.742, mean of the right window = 0.687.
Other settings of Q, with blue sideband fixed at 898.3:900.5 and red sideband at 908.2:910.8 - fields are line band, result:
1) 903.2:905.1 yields 0.06 nm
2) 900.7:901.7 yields 0.04 nm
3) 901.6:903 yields 0.05 nm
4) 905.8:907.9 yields 0.00 nm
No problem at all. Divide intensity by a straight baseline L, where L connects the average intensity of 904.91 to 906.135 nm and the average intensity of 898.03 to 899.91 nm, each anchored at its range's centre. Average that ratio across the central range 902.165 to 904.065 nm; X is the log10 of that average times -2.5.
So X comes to 0.04 mag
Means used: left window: 0.766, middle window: 0.699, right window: 0.698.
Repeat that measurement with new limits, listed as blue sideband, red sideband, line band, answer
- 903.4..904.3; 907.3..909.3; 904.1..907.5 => -0.01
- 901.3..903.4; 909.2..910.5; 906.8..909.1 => -0.01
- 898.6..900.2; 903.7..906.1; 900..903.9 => 0.03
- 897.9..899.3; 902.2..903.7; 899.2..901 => 0.02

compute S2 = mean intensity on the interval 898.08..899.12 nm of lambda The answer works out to 0.772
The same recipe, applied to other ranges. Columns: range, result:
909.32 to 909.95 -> 0.678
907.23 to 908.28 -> 0.686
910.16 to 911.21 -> 0.656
